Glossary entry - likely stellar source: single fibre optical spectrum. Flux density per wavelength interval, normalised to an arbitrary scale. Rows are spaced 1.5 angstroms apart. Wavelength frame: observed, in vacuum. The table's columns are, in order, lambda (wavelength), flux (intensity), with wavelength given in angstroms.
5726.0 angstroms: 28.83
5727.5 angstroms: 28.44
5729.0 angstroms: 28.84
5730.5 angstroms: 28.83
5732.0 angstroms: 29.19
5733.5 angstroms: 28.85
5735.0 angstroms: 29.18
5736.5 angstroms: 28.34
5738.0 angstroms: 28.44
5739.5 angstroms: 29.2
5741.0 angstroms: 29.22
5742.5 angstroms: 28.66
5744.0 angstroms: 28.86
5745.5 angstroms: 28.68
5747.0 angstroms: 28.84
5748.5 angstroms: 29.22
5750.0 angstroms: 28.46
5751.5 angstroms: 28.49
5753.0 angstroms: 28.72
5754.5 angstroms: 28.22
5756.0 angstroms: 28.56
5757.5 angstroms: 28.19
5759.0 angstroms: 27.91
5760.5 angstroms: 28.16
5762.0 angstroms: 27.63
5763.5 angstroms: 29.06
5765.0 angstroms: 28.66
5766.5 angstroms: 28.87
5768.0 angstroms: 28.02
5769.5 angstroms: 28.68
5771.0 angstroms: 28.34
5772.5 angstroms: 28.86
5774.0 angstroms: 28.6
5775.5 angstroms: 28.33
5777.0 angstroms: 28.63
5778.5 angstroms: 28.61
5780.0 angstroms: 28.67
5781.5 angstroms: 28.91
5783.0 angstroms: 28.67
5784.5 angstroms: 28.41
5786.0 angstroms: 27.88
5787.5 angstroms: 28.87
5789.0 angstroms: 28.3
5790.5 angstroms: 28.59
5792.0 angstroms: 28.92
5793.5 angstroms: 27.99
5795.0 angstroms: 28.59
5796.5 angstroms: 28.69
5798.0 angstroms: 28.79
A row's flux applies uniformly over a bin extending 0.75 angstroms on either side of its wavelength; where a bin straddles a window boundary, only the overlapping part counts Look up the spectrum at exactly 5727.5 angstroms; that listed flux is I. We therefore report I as 28.44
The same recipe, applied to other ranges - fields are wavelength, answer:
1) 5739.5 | 29.2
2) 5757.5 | 28.19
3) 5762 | 27.63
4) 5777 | 28.63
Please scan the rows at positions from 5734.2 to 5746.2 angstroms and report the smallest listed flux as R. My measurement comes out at 28.34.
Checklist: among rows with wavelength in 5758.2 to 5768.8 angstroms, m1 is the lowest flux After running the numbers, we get 27.63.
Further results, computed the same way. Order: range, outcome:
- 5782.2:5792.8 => 27.88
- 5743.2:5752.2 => 28.46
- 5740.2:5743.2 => 28.66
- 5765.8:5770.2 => 28.02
